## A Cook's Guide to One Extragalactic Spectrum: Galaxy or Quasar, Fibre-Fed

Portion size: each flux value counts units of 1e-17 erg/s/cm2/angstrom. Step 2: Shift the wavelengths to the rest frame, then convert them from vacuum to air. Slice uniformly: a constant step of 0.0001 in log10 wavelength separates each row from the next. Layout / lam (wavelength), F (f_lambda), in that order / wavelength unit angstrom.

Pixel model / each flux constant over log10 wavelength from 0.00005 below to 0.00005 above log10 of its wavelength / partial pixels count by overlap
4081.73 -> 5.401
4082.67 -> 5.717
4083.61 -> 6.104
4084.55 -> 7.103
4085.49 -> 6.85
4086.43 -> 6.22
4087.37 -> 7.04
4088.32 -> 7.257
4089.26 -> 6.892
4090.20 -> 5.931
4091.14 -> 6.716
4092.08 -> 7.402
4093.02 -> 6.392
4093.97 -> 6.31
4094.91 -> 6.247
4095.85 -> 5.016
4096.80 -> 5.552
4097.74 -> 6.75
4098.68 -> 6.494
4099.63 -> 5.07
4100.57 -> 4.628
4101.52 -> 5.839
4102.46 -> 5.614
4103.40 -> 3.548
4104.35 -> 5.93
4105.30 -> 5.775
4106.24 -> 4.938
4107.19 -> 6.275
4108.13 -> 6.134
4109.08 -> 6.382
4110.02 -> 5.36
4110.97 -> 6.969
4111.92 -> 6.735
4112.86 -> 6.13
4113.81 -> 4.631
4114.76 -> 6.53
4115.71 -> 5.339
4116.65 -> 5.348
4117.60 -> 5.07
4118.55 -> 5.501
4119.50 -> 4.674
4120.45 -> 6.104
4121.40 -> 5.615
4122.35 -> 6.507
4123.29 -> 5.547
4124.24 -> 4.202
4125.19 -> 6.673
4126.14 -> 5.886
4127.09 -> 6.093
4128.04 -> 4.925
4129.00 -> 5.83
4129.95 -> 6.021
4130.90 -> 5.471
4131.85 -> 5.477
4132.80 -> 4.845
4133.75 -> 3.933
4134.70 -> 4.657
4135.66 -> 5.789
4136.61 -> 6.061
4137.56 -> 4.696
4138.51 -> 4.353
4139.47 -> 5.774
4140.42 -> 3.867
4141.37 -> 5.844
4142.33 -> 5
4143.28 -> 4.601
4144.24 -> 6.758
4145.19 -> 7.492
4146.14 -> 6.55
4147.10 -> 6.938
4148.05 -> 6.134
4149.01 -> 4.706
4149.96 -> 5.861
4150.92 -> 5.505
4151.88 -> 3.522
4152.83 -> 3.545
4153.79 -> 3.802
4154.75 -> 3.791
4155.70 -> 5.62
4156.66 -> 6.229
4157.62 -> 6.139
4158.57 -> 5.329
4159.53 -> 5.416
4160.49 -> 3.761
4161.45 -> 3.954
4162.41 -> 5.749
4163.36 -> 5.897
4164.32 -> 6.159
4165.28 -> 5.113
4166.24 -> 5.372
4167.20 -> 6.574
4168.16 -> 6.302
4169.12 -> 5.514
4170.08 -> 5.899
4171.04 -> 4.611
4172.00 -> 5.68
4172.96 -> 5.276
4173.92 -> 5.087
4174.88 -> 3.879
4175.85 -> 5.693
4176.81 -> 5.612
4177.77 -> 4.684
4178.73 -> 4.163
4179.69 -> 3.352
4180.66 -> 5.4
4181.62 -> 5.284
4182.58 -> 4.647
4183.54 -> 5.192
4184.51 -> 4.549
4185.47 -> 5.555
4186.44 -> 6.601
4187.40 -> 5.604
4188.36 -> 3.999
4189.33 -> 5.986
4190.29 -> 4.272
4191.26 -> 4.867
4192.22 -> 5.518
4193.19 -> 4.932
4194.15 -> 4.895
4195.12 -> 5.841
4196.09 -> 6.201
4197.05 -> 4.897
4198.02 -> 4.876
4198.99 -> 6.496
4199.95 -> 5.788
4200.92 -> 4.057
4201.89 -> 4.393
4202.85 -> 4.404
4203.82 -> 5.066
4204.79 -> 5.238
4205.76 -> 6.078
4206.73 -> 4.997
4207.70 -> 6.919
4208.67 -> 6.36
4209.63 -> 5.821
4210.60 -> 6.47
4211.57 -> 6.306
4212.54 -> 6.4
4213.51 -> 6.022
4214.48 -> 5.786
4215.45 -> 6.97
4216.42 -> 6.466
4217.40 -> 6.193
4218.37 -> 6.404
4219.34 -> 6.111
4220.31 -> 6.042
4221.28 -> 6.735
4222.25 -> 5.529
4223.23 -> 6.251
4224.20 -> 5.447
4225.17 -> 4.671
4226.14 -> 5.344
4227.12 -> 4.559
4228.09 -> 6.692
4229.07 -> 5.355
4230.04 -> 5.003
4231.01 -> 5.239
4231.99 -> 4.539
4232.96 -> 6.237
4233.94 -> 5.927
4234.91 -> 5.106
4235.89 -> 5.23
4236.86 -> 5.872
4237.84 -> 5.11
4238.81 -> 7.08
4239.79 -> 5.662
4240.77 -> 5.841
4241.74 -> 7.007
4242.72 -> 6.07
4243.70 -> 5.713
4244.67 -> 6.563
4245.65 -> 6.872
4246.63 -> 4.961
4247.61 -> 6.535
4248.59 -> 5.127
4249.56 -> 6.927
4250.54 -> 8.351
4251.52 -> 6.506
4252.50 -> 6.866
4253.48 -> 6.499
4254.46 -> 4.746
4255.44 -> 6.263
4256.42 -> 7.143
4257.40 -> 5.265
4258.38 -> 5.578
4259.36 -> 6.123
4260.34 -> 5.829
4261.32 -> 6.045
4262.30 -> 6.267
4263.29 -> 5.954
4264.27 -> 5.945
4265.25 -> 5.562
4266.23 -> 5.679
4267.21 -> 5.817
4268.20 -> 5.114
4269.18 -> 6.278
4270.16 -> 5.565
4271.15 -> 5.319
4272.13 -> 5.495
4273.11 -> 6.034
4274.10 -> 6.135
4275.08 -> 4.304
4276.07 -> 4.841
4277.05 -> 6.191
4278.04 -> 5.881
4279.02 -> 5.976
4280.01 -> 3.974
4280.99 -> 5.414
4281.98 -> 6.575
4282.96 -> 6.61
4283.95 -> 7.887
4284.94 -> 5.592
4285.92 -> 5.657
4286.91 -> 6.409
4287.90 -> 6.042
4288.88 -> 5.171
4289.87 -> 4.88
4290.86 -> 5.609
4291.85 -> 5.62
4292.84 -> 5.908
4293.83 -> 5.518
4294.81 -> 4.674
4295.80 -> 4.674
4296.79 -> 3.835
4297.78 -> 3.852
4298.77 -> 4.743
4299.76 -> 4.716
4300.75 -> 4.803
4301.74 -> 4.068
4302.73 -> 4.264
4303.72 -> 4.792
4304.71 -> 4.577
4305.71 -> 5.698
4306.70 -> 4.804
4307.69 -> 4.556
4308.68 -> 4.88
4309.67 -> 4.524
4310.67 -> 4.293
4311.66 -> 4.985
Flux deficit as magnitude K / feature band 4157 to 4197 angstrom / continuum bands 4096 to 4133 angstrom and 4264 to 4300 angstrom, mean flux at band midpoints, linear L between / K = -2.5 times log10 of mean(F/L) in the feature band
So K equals 0.07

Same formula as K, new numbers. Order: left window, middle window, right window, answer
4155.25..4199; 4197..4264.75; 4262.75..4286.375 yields -0.07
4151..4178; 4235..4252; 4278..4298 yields -0.15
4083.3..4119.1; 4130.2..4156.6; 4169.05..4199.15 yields 0.07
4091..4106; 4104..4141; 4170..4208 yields 0.02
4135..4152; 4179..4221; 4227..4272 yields 0.05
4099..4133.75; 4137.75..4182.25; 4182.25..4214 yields 0.05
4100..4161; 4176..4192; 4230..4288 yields 0.13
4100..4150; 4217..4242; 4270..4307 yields -0.06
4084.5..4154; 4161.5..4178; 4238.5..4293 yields 0.06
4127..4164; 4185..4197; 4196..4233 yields 0.04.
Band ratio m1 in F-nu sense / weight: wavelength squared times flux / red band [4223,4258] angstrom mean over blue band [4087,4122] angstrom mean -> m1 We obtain 1.07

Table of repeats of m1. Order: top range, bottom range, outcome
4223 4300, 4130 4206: 1.14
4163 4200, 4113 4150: 0.98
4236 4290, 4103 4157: 1.16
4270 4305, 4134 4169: 1.06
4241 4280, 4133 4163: 1.21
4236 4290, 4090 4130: 1.11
